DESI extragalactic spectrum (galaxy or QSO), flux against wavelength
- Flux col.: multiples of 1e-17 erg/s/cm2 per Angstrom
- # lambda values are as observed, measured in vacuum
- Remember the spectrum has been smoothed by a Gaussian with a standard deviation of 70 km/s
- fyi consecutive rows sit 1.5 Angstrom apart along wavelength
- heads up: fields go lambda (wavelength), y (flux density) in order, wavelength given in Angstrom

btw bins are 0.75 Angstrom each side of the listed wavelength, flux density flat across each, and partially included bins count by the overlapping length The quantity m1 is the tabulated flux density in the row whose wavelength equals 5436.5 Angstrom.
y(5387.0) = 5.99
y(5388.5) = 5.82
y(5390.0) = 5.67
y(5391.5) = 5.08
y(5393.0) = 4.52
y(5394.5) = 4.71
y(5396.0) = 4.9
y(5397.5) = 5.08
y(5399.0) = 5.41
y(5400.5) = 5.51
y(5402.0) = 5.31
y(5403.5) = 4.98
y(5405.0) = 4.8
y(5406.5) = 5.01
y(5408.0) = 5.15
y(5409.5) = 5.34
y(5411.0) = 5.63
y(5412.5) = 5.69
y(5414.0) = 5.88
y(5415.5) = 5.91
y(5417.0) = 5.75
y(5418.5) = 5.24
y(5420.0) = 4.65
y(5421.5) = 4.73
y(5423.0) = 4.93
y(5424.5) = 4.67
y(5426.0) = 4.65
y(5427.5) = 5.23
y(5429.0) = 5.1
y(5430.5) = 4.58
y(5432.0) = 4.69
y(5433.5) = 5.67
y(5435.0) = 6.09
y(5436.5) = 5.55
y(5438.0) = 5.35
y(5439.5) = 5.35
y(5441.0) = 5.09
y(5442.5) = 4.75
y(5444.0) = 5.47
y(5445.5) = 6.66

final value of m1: 5.55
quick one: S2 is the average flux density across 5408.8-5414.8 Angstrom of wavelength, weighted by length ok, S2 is 5.64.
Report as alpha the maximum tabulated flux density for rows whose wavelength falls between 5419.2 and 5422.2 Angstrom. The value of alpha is 4.73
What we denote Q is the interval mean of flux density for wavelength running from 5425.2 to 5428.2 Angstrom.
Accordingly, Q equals 4.93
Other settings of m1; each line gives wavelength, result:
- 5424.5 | 4.67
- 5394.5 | 4.71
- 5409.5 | 5.34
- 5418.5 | 5.24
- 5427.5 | 5.23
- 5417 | 5.75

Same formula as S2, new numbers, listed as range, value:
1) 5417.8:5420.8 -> 4.94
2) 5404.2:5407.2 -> 4.9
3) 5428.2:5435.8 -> 5.23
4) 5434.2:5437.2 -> 5.82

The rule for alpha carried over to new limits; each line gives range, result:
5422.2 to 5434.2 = 5.67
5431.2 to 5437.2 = 6.09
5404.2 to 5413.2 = 5.69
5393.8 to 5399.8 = 5.41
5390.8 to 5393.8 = 5.08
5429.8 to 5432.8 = 4.69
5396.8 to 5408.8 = 5.51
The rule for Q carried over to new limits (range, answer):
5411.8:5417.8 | 5.8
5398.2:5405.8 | 5.2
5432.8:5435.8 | 5.88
